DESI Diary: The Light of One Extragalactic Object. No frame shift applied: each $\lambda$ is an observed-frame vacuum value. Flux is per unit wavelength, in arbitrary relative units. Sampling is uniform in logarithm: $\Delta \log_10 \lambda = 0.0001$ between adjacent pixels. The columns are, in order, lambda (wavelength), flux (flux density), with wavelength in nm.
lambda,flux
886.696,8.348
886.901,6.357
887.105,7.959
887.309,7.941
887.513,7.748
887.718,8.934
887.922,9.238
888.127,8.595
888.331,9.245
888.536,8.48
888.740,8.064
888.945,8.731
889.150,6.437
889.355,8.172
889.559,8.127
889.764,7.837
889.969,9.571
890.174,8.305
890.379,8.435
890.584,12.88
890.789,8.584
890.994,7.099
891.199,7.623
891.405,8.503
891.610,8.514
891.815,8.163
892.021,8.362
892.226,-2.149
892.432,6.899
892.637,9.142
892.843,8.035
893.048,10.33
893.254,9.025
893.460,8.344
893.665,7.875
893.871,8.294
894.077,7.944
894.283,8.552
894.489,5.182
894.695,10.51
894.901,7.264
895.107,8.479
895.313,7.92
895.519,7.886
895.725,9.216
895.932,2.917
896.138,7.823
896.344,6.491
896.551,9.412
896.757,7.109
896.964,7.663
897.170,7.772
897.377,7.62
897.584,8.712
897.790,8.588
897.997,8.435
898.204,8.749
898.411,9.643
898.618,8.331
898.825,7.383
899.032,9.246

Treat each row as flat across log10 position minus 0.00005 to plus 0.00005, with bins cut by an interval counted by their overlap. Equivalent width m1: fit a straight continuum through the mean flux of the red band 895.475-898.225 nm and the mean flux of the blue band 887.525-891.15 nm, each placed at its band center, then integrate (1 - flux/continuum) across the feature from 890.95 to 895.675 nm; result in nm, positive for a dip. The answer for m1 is 0.21 nm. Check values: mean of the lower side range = 8.59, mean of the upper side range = 7.71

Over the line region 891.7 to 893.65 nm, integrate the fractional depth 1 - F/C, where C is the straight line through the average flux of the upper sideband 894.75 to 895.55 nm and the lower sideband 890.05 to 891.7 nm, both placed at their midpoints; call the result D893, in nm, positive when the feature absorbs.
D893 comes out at 0.24 nm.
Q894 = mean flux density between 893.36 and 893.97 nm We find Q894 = 8.18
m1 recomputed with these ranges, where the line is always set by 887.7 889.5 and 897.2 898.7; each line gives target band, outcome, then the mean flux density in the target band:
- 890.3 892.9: 0.23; 7.68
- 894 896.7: 0.27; 7.65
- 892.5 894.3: -0.02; 8.59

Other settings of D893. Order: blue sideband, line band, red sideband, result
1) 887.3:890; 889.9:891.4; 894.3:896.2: -0.15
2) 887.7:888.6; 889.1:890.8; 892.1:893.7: -0.11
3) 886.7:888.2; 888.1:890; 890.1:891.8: 0.03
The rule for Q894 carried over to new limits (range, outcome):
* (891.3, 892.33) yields 6.27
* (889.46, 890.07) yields 8.51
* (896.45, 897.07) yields 8.06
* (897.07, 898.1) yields 8.22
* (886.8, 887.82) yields 7.79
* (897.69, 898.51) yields 8.84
